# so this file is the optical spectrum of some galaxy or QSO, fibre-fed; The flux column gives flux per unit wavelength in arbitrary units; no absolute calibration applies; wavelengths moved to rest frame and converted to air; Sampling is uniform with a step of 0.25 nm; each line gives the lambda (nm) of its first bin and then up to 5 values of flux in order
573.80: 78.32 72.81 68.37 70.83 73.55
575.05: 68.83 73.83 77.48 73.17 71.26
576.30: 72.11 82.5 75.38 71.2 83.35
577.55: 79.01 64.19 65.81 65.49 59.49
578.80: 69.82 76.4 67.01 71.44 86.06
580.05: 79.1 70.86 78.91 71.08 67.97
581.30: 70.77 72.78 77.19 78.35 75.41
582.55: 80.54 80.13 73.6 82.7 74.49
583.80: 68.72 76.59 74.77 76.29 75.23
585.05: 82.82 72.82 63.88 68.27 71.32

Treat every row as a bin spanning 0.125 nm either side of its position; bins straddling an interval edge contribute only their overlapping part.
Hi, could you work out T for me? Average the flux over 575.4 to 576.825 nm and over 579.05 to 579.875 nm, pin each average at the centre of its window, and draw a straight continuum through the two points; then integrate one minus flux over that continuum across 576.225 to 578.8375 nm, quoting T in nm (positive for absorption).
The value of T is 0.11 nm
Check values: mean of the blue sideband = 75.3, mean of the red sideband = 74.4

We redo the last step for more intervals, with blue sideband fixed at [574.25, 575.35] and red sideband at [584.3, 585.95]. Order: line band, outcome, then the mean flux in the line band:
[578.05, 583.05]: -0.08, 73.4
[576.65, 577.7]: -0.08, 77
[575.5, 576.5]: -0.04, 73.9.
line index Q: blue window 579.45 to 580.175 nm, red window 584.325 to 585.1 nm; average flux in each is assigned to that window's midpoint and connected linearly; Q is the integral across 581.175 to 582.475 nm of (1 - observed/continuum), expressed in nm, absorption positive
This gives 0.05 nm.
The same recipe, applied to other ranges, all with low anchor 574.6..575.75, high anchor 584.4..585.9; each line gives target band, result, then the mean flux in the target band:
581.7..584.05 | -0.111 nm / 76.8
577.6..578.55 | 0.101 nm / 65.5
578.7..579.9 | -0.012 nm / 74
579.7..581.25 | -0.042 nm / 75.3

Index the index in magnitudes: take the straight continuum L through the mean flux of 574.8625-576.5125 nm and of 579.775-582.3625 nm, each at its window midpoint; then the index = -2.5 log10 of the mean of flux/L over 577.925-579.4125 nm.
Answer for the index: 0.11 mag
